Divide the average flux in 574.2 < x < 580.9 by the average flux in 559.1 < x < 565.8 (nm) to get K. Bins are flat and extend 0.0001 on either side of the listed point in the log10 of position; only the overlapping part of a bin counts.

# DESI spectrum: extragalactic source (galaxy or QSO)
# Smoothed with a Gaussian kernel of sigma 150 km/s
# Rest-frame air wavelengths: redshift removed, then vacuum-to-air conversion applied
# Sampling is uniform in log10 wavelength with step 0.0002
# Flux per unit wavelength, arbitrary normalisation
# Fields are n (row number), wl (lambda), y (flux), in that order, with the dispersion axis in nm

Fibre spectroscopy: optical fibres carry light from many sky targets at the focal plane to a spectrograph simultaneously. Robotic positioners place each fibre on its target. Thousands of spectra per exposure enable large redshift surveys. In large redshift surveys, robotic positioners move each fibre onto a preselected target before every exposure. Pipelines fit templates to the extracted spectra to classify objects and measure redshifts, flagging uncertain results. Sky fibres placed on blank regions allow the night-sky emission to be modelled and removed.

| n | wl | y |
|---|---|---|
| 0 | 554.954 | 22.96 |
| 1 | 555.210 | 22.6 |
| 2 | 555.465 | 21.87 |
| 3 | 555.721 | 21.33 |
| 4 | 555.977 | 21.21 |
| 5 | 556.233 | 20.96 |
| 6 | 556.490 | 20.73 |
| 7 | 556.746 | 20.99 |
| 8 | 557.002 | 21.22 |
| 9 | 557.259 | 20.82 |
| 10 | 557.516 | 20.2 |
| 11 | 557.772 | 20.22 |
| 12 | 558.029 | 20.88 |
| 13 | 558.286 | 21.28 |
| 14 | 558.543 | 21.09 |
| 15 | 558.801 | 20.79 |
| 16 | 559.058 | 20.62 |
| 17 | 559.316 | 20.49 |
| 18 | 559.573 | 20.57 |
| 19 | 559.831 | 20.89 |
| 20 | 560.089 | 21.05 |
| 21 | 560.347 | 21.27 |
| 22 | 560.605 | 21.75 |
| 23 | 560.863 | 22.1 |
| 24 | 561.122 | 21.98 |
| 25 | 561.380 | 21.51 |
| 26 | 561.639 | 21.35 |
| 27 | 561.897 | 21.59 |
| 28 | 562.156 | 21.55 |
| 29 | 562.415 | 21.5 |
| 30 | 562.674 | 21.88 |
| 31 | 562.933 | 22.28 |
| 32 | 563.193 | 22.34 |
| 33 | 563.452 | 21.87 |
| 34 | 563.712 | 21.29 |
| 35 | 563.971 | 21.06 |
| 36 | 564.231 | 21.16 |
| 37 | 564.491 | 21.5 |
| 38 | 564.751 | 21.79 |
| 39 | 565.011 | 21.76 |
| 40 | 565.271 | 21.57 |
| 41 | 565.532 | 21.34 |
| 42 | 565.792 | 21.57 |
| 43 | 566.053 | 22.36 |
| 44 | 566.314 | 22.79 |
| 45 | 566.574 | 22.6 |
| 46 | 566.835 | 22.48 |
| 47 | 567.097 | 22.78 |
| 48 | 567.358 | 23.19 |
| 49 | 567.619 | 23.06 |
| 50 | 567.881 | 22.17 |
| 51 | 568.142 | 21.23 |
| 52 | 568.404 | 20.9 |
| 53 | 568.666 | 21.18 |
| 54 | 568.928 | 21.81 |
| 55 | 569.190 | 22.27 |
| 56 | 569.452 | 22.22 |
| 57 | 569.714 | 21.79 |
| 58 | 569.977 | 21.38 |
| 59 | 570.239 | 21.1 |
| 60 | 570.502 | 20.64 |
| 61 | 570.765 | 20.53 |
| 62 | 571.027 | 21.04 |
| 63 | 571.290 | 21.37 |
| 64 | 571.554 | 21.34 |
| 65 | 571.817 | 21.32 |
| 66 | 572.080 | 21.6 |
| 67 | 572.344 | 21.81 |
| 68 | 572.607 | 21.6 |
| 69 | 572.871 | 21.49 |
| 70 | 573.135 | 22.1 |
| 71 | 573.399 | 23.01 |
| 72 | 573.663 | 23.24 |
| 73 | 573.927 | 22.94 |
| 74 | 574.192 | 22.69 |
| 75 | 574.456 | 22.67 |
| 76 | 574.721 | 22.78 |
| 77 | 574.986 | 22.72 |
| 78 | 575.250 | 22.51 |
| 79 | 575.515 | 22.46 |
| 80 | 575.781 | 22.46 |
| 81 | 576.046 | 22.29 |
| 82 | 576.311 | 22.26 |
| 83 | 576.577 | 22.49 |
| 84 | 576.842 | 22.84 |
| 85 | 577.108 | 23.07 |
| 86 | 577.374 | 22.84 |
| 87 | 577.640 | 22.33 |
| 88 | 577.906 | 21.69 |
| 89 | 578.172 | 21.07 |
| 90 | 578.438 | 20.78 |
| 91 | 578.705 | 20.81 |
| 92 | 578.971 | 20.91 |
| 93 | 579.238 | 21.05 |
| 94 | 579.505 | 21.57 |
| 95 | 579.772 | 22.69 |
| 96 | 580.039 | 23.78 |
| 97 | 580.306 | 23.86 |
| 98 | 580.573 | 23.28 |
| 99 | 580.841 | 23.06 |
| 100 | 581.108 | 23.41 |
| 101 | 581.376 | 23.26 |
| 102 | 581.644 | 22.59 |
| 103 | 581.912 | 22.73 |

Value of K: 1.04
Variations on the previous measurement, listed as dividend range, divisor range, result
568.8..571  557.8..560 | 1.03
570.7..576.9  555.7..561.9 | 1.05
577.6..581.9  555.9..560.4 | 1.07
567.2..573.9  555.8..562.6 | 1.03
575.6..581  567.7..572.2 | 1.04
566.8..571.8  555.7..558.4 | 1.04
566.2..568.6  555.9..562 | 1.06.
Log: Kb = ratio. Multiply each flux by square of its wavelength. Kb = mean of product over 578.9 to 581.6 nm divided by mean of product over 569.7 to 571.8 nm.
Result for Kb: 1.11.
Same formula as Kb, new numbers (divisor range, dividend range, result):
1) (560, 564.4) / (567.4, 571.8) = 1.02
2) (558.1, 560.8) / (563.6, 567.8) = 1.07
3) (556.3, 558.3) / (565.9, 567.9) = 1.13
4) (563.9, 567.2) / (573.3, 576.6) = 1.07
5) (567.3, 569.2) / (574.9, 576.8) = 1.05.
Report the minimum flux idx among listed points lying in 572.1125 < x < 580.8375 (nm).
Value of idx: 20.78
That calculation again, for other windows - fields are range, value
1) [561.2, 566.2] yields 21.06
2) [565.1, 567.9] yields 21.34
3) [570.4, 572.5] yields 20.53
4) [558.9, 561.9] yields 20.49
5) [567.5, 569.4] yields 20.9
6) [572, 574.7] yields 21.49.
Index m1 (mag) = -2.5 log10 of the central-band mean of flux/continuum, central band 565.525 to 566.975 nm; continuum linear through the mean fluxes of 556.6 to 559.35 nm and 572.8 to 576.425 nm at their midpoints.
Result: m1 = -0.03 mag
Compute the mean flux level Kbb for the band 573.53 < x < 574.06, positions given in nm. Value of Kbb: 23.1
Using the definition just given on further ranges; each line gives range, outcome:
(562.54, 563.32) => 22.1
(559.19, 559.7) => 20.6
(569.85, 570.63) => 21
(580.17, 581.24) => 23.4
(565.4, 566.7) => 22.1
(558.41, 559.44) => 20.7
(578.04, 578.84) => 20.9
